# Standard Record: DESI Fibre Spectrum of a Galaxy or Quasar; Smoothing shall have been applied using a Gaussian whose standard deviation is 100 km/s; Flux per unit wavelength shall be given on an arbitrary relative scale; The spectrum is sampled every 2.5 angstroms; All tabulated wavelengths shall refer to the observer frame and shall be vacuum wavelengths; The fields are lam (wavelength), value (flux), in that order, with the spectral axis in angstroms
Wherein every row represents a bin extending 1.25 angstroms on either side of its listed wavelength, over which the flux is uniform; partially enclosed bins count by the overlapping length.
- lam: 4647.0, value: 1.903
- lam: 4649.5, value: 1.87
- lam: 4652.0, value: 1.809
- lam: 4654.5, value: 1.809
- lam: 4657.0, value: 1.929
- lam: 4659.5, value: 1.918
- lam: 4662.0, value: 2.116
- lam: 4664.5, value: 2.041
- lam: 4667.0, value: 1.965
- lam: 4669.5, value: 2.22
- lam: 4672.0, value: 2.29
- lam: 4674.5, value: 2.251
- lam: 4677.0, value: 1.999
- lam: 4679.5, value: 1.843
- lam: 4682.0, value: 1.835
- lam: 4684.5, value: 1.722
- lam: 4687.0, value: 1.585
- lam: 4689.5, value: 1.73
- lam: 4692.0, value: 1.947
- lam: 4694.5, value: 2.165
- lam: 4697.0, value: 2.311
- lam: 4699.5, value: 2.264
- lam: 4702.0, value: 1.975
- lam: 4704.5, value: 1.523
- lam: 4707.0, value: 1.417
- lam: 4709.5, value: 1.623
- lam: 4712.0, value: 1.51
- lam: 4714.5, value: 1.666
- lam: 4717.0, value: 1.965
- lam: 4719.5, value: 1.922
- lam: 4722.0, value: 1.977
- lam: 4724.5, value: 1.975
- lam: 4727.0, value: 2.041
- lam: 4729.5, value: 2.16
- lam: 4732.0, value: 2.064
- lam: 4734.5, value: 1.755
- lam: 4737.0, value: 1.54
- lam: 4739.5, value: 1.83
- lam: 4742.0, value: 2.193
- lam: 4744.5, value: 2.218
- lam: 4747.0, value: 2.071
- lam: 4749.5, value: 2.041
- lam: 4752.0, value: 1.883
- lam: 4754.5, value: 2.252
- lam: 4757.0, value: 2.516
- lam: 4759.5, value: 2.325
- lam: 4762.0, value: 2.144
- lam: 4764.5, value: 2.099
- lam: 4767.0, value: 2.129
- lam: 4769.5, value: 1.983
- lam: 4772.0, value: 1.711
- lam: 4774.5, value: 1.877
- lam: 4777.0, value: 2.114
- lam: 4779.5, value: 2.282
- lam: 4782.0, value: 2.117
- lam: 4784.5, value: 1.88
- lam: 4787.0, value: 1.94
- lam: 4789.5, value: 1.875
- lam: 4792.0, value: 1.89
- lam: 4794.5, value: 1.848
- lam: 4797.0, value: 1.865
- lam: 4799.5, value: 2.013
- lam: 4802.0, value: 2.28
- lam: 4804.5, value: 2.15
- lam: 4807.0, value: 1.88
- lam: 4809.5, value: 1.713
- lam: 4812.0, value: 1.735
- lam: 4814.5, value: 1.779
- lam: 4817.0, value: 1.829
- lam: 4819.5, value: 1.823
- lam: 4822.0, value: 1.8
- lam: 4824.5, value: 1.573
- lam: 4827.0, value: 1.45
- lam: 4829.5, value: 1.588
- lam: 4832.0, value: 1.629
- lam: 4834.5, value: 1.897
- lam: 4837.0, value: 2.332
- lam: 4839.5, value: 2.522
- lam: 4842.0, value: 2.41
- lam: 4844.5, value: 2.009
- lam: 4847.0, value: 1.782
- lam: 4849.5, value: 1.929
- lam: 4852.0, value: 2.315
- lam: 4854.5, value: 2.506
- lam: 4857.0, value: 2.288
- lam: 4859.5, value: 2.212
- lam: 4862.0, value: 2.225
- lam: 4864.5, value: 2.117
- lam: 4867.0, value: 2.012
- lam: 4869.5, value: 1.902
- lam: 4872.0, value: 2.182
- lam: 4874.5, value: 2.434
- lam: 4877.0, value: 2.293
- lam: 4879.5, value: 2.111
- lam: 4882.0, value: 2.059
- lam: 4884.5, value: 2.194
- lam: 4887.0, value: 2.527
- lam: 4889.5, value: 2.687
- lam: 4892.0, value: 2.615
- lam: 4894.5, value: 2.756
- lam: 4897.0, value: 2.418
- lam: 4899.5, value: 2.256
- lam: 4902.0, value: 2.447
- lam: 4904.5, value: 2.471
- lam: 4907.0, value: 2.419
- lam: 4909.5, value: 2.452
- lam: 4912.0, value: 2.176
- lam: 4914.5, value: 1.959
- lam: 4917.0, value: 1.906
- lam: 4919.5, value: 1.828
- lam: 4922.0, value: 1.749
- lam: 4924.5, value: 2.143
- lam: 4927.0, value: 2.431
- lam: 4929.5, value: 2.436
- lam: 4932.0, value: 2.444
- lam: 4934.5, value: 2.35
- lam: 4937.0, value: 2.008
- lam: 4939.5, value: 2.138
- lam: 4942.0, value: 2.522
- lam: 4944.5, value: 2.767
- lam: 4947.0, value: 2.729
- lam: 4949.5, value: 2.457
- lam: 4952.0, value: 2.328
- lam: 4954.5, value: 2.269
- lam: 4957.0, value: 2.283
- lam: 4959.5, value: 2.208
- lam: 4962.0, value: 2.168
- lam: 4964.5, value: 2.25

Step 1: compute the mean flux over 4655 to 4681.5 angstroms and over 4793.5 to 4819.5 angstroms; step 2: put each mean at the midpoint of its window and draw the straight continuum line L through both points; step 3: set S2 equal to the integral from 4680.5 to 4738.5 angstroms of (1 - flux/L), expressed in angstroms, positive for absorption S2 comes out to 4.3 angstroms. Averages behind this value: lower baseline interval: 2.04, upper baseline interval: 1.91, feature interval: 1.86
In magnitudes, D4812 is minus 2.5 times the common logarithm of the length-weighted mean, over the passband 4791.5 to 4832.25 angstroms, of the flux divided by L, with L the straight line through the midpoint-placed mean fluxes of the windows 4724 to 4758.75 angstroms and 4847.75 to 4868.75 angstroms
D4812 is 0.17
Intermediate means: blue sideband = 2.04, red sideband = 2.18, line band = 1.82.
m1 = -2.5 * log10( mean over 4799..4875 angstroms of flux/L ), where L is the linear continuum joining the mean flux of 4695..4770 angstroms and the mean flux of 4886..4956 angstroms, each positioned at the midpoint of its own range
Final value 0.09 mag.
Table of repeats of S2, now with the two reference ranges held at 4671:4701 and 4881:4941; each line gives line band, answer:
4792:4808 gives 1.1 angstroms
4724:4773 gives 0.6 angstroms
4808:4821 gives 2.3 angstroms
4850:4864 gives -0.4 angstroms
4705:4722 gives 2.8 angstroms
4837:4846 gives -0.4 angstroms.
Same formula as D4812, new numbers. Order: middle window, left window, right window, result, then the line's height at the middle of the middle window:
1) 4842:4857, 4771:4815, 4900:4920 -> -0.035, 2.08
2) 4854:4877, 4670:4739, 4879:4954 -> 0.010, 2.22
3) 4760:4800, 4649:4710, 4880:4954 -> 0.057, 2.1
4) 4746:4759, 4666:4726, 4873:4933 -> -0.079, 2.01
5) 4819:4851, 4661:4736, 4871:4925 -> 0.139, 2.17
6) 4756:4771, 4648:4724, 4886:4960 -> -0.071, 2.05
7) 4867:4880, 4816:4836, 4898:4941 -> -0.109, 1.96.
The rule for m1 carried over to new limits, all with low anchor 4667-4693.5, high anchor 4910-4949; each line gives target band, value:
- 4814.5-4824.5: 0.19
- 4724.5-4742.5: 0.04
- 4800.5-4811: 0.05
